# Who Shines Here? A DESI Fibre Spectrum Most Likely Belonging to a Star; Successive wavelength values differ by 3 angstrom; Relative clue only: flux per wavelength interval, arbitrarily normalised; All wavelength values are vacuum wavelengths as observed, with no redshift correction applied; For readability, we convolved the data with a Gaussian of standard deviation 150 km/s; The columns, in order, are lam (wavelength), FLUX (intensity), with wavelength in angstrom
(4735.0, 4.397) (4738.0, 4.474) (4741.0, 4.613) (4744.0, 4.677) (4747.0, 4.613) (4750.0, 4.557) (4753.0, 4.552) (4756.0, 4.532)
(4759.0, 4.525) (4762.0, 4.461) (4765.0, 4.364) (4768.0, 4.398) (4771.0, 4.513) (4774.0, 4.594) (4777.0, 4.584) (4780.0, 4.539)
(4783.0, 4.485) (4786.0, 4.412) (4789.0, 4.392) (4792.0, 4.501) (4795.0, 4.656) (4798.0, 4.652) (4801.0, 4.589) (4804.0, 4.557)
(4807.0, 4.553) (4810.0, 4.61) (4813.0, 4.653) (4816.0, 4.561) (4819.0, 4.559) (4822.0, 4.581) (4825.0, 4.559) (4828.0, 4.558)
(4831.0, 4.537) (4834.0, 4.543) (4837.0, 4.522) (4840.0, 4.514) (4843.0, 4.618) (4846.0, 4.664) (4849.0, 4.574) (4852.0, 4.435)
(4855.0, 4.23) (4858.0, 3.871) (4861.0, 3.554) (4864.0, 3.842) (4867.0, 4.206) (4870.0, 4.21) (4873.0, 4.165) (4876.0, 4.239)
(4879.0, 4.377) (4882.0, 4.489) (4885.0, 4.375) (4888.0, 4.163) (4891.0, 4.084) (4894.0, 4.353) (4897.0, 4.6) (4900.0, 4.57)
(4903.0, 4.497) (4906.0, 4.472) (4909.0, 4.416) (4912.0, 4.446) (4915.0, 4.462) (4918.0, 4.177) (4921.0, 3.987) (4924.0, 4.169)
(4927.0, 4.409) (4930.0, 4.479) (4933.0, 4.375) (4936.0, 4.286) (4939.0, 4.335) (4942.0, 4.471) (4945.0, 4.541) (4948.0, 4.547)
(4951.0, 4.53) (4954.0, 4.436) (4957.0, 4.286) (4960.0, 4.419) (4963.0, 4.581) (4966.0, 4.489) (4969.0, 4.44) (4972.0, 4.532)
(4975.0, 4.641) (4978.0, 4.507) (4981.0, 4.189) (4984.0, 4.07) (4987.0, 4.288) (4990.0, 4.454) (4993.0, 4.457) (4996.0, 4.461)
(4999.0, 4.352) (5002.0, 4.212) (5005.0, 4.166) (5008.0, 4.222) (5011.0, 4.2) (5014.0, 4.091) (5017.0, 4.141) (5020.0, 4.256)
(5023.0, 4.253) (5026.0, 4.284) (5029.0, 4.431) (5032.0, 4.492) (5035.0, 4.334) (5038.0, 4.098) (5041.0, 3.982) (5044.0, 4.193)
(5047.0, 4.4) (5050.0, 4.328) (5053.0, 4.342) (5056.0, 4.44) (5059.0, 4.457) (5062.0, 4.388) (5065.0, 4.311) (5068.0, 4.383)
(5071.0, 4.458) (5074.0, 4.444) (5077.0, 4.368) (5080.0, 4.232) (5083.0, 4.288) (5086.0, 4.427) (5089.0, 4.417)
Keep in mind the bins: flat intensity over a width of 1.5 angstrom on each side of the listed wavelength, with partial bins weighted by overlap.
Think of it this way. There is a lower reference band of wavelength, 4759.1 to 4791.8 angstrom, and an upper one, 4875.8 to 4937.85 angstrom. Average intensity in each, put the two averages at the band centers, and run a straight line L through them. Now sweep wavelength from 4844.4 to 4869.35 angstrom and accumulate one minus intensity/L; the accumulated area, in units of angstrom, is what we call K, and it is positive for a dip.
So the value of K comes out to 1.3 angstrom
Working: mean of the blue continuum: 4.48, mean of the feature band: 4.18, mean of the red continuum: 4.36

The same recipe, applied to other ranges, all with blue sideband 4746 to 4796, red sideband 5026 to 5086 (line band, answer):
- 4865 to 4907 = 1.0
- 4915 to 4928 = 0.6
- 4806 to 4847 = -0.9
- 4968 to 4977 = -0.3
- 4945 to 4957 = -0.2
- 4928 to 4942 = 0.1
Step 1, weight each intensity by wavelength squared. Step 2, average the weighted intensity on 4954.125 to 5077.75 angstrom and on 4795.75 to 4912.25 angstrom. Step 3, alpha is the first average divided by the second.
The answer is 1.05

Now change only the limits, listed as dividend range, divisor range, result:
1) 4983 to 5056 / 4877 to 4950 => 1.02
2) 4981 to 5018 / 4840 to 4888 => 1.06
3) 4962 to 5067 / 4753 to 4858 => 1.04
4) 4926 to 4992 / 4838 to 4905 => 1.06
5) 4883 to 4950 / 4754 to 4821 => 1.02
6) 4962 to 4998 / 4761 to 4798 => 1.07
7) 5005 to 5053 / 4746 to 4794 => 1.05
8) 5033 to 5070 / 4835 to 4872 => 1.09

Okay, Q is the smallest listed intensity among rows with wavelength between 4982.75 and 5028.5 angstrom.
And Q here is 4.07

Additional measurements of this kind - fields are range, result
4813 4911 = 3.554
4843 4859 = 3.871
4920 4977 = 3.987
